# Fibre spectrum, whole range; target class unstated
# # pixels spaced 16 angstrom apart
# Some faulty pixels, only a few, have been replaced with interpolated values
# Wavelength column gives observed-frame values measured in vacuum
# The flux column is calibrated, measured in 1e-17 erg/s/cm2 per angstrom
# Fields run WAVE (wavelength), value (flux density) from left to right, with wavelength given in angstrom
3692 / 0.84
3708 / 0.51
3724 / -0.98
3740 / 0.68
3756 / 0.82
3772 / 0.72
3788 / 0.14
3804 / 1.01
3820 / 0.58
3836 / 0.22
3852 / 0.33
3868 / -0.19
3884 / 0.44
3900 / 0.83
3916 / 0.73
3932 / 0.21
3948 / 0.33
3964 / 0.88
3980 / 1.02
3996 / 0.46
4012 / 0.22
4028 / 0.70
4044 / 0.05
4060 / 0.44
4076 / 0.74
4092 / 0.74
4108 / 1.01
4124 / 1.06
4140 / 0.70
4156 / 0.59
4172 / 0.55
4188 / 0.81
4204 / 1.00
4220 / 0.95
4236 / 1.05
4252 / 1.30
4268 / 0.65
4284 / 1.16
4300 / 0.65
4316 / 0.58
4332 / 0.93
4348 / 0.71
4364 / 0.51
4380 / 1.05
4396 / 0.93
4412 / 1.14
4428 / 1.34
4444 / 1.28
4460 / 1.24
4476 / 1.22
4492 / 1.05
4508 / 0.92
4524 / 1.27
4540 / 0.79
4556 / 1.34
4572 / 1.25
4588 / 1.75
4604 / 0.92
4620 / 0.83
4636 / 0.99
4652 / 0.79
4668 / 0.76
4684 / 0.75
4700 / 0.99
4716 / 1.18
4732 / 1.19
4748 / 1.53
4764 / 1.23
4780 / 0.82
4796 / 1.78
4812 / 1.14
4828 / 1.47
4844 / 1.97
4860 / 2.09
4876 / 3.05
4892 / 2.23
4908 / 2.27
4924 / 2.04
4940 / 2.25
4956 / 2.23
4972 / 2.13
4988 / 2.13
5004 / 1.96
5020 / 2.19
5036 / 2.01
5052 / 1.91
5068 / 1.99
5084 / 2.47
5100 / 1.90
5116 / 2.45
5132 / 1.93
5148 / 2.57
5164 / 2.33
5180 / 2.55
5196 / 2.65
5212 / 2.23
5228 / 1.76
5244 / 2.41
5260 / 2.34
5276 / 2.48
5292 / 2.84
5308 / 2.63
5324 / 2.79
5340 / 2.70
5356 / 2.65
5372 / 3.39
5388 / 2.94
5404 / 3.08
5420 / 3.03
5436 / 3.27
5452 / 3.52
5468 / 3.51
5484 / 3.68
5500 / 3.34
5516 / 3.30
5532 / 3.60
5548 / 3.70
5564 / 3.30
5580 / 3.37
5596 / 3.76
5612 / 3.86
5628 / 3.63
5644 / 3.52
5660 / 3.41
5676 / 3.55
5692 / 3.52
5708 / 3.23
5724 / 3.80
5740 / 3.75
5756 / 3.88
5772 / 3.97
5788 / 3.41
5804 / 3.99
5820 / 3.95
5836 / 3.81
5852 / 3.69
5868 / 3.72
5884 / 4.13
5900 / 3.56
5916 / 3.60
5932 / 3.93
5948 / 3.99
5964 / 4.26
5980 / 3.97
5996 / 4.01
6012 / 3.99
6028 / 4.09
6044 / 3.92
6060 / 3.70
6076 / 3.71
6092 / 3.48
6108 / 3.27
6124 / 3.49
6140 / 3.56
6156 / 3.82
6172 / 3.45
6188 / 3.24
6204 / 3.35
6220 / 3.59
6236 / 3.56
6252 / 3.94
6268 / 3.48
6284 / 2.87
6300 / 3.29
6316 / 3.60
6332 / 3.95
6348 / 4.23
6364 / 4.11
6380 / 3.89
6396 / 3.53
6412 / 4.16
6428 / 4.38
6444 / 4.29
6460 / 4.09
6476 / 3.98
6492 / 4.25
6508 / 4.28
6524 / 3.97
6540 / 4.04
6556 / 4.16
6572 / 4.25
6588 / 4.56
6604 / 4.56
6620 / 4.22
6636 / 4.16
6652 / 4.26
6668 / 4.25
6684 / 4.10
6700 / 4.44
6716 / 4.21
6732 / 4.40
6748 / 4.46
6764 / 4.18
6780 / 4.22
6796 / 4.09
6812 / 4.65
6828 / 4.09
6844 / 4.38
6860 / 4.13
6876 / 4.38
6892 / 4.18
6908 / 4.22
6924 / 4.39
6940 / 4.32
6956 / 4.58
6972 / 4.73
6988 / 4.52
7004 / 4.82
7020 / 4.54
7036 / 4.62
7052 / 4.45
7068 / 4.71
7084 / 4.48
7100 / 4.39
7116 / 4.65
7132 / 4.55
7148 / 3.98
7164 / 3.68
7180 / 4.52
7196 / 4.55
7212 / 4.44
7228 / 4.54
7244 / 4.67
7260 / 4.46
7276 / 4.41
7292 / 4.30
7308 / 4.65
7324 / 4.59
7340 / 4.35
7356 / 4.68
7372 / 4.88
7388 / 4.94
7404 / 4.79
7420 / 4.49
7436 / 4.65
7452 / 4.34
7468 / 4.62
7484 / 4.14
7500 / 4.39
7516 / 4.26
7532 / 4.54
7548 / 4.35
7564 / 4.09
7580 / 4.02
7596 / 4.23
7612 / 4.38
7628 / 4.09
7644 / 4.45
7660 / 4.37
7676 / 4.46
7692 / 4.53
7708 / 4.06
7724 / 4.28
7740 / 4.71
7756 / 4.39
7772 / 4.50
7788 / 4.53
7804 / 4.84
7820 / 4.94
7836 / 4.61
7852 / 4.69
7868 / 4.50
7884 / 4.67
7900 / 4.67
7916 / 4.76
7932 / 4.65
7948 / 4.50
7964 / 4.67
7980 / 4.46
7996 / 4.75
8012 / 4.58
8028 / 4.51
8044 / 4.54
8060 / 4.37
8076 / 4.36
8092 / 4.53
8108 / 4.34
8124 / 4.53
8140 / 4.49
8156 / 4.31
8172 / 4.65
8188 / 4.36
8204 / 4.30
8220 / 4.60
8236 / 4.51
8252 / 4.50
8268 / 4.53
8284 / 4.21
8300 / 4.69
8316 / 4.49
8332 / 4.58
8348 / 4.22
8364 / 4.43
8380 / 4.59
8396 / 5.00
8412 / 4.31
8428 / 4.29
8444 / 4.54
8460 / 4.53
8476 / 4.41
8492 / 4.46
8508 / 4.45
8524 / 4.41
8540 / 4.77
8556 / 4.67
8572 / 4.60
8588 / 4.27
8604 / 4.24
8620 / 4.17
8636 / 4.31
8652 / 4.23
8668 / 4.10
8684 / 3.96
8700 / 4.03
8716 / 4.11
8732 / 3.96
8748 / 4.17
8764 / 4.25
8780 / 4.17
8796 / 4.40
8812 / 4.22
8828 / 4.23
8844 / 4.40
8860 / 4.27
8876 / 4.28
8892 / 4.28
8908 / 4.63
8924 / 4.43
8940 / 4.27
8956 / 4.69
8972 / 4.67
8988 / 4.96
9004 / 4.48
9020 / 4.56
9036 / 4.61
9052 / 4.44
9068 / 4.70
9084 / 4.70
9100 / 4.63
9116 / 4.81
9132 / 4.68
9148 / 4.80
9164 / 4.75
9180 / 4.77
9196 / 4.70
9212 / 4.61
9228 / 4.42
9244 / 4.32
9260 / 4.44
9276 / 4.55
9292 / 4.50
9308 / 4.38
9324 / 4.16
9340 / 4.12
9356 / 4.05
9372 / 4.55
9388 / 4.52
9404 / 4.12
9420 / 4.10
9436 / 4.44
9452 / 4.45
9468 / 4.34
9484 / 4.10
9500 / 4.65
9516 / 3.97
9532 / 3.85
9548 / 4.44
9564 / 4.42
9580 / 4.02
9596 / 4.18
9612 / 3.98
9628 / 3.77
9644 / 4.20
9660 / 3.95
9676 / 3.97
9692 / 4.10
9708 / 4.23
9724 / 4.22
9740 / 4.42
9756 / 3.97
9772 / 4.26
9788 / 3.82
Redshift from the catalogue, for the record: 0.214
